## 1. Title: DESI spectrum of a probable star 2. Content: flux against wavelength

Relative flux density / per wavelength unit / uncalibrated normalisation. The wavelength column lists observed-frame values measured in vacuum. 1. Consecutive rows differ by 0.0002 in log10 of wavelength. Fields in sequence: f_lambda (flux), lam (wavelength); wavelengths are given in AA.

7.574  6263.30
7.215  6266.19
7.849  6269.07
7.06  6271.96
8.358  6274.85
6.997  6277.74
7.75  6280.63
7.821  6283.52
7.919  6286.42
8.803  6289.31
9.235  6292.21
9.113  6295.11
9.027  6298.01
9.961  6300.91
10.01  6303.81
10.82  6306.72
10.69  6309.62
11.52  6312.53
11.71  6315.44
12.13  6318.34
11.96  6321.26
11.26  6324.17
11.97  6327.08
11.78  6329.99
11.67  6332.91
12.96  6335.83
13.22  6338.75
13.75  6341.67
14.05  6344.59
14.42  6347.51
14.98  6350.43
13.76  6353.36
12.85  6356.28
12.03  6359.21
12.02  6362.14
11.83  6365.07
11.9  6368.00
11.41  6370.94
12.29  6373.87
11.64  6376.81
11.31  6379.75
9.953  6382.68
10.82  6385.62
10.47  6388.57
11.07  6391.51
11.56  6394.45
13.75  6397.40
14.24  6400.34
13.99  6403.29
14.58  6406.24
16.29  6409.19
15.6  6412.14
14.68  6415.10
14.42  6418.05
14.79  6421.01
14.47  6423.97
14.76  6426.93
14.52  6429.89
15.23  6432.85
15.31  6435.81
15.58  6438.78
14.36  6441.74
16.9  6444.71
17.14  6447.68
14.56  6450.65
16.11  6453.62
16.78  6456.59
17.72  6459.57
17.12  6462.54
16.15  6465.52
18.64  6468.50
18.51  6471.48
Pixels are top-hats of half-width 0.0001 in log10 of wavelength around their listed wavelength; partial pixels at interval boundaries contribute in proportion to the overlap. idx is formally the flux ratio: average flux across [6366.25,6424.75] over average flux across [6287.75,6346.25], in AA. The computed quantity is 1.1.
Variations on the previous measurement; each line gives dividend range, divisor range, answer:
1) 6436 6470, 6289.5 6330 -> 1.53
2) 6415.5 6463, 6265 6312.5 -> 1.78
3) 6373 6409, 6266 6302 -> 1.49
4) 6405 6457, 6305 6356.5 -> 1.22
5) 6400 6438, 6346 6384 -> 1.20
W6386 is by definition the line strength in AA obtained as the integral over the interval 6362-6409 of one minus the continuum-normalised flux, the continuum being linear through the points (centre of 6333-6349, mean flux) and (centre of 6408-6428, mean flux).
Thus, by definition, 7.2 AA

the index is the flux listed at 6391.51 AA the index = 11.07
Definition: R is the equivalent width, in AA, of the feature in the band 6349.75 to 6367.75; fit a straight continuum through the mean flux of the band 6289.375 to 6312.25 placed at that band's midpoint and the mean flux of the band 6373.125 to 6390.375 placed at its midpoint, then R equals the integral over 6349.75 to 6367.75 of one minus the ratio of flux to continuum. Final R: -3.5 AA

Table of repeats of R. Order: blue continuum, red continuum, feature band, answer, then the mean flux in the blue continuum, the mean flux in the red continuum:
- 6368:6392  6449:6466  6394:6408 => -1.4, 11.2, 16.4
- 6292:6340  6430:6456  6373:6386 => 2.1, 11.2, 15.6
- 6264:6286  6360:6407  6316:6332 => -3.7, 7.59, 12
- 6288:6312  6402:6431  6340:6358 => -3.1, 9.78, 14.8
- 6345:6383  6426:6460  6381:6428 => 2.4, 12.5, 15.7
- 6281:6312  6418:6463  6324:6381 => -4.2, 9.35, 15.6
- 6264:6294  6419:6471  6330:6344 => -2.8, 7.91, 15.9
